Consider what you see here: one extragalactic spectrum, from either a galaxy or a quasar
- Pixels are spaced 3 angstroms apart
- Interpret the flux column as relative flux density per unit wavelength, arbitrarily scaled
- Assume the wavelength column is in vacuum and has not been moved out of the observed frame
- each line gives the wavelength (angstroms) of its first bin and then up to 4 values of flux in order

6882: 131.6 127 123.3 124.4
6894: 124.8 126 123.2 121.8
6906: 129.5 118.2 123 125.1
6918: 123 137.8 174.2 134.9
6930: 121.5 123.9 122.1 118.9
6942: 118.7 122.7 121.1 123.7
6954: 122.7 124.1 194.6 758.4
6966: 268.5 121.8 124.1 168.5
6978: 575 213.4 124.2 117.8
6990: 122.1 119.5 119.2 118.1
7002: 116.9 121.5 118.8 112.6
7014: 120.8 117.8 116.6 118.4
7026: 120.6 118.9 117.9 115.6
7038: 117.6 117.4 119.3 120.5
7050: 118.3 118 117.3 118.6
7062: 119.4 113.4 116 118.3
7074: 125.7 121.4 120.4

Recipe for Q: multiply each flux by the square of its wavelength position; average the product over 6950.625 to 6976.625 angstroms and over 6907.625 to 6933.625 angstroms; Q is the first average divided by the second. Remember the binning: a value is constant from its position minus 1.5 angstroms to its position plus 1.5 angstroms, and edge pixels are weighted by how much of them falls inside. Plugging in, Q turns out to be 1.76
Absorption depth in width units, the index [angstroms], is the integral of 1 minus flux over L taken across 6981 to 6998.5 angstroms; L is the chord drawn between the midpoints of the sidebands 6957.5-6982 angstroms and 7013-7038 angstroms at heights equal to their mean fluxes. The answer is 7.9 angstroms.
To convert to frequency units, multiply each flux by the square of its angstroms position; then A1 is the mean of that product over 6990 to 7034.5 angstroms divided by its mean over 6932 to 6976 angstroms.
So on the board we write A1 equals 0.7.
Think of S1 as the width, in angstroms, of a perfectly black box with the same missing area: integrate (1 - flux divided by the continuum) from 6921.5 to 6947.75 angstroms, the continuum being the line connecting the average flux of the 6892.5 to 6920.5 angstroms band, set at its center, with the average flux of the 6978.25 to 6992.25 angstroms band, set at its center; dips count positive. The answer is 2.65 angstroms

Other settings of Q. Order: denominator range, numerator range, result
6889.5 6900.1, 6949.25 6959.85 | 1.08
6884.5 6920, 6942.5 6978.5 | 1.83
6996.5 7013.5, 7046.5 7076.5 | 1.02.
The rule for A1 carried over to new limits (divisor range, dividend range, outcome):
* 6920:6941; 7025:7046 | 0.92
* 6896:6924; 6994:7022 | 0.95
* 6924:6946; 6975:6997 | 1.59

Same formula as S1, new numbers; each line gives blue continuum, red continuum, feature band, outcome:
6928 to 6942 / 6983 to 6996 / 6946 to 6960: -1.1 angstroms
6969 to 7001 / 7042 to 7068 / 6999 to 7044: 8.4 angstroms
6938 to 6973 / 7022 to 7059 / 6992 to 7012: 4.6 angstroms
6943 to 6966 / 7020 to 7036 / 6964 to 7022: 3.1 angstroms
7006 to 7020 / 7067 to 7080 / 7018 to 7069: 0.5 angstroms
